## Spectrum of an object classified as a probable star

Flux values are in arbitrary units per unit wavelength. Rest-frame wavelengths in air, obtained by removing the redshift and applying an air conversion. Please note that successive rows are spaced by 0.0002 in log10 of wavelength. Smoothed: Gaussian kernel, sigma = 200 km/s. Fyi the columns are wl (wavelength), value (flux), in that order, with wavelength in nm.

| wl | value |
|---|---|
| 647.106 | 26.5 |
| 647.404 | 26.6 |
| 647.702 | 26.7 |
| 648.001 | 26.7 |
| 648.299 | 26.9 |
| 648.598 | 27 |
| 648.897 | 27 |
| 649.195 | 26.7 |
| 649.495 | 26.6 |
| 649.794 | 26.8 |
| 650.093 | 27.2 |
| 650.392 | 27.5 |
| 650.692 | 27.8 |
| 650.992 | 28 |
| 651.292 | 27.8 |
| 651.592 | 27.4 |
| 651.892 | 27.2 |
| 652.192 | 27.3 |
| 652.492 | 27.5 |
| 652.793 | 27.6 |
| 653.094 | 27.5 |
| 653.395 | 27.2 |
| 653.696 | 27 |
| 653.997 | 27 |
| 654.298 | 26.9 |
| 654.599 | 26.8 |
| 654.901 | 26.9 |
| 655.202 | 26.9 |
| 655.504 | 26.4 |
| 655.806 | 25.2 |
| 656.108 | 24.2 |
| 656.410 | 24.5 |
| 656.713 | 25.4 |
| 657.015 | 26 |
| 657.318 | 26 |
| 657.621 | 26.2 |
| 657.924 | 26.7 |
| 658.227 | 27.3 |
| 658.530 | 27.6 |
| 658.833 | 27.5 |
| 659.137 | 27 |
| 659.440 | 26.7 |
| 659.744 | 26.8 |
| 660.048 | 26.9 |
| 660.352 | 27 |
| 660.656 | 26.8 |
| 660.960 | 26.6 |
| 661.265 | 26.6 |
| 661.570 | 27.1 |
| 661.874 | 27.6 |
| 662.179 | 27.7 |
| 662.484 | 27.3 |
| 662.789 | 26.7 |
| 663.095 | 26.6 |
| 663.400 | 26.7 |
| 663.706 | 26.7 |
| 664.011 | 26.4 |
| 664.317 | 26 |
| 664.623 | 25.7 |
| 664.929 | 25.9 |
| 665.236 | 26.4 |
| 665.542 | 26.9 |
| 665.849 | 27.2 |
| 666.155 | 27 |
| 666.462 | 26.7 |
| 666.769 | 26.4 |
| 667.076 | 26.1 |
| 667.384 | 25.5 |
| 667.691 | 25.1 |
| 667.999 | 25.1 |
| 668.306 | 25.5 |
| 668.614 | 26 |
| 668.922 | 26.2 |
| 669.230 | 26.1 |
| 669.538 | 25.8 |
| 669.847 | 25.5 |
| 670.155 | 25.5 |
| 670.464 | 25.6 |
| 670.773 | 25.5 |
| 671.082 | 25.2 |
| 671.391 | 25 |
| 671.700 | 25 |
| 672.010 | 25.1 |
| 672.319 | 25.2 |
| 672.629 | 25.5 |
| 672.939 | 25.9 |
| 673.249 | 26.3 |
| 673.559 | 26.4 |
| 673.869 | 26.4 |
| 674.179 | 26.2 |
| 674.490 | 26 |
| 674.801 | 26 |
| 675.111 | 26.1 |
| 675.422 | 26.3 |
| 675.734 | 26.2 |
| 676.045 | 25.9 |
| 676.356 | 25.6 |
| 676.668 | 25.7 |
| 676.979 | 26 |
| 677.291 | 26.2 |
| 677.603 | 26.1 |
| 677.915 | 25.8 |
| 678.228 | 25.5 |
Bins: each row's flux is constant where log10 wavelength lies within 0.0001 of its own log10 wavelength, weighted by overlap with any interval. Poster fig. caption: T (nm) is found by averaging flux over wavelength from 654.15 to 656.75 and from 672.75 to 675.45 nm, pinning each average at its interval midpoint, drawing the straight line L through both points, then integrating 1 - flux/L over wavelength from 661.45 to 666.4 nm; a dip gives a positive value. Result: -0.13 nm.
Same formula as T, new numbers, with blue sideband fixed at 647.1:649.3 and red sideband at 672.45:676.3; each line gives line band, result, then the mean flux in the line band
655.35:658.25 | 0.09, 25.7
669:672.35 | 0.10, 25.4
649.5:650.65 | -0.02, 27.2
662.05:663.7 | -0.04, 27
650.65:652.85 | -0.07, 27.6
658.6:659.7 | -0.02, 27.1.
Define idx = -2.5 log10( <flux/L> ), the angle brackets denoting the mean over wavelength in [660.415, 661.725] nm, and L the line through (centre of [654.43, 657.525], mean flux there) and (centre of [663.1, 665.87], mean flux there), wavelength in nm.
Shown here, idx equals -0.03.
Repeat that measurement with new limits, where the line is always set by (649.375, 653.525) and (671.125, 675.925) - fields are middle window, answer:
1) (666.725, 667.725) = 0.02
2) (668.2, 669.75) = 0.01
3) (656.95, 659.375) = 0.00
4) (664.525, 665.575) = 0.01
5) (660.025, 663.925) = -0.01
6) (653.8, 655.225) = 0.01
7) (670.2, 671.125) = 0.02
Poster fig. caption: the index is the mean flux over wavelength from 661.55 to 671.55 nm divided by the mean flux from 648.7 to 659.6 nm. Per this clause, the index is 1.0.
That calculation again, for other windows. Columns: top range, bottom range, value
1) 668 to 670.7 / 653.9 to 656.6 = 0.99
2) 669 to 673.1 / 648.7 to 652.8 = 0.93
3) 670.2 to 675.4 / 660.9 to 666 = 0.96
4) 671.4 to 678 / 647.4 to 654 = 0.95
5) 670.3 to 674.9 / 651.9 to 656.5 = 0.96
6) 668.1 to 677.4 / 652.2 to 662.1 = 0.97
